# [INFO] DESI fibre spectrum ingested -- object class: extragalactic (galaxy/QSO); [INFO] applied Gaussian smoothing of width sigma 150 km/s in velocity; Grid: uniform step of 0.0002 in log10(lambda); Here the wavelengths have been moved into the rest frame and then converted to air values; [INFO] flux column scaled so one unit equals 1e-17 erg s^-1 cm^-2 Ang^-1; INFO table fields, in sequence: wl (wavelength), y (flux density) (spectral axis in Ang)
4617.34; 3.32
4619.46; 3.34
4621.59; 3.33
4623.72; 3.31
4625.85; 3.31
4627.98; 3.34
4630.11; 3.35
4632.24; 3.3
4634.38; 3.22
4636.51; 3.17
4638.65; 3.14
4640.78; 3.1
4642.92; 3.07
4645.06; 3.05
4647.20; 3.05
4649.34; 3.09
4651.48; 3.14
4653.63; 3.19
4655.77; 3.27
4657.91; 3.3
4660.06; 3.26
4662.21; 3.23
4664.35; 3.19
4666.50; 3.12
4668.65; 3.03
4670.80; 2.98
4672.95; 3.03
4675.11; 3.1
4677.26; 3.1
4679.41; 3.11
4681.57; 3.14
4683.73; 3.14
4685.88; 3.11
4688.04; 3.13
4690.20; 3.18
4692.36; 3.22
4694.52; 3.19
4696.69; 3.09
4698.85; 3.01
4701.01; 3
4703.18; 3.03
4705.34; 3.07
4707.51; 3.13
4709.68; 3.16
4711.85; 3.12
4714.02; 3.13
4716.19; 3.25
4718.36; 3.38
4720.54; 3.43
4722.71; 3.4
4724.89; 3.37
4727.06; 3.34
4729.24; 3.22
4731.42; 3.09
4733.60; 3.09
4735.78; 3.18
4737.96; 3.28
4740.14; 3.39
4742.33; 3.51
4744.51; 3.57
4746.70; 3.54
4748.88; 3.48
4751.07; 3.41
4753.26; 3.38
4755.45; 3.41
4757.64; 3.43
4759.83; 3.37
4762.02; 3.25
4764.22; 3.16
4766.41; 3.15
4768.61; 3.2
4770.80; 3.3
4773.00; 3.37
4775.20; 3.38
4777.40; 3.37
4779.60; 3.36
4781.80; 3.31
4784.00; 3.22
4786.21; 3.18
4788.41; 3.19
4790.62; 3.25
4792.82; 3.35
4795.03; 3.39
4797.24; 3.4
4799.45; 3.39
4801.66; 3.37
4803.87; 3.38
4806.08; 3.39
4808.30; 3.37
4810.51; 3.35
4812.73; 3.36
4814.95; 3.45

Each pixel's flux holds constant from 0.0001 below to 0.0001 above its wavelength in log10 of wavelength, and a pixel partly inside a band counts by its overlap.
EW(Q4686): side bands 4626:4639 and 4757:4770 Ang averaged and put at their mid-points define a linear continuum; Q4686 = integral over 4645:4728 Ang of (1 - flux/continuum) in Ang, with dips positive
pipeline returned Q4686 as 2.51 Ang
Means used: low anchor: 3.26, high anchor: 3.26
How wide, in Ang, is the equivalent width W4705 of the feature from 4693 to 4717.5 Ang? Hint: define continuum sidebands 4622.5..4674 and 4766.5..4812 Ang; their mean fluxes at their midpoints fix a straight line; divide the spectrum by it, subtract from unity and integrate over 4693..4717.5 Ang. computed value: 0.9 Ang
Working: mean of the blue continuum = 3.18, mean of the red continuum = 3.32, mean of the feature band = 3.11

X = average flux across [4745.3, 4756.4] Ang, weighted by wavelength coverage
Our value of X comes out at 3.45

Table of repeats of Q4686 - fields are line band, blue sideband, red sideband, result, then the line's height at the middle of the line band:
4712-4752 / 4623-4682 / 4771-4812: -0.85 Ang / 3.26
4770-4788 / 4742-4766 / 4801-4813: 0.42 Ang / 3.39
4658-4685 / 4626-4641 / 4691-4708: 0.27 Ang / 3.16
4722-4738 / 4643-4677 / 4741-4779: 0.28 Ang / 3.3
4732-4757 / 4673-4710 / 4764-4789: -1.32 Ang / 3.21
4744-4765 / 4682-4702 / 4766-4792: -1.08 Ang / 3.23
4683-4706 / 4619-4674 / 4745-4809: 0.97 Ang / 3.24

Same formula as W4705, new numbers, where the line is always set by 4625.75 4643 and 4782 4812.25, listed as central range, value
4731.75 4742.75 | 0.09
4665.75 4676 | 0.63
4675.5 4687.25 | 0.49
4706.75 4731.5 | 0.14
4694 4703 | 0.56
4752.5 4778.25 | -0.05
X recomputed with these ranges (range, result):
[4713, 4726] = 3.33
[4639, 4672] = 3.14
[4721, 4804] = 3.33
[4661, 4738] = 3.16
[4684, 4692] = 3.15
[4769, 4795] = 3.3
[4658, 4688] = 3.12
